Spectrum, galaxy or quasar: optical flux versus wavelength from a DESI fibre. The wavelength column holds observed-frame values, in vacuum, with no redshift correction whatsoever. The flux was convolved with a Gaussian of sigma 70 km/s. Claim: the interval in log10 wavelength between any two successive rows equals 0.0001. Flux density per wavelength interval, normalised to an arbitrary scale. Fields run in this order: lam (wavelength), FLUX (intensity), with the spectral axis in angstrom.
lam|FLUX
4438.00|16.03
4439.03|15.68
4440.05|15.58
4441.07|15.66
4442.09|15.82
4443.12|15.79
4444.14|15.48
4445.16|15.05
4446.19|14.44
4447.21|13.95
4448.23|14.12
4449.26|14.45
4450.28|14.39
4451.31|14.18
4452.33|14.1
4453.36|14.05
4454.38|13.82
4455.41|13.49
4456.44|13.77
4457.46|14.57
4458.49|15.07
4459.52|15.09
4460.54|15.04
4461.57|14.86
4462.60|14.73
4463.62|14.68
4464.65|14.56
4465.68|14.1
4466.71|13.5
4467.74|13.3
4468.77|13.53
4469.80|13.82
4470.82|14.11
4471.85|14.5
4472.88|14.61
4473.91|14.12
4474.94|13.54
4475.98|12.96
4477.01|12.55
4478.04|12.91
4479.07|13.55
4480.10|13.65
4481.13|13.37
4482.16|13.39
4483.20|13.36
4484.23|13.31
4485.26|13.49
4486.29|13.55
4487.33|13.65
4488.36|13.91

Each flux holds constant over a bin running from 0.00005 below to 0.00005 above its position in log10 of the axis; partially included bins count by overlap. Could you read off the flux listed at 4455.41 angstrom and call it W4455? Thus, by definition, 13.49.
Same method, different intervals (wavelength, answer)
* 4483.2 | 13.36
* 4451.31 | 14.18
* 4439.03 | 15.68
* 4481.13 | 13.37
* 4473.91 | 14.12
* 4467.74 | 13.3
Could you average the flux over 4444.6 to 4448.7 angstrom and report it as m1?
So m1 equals 14.4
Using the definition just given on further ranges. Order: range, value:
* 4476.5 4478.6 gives 12.8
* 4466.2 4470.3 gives 13.5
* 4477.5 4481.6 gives 13.4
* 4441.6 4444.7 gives 15.7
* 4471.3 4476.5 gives 13.9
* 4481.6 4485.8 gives 13.4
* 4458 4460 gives 15.1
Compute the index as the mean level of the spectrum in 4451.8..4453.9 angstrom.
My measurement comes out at 14.1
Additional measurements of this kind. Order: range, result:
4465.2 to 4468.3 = 13.6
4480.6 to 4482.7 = 13.4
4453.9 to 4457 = 13.7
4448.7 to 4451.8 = 14.3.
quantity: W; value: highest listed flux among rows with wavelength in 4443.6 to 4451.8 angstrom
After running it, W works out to 15.48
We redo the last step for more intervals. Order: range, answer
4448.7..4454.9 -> 14.45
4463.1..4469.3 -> 14.68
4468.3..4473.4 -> 14.61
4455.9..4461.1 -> 15.09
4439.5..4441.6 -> 15.66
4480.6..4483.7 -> 13.39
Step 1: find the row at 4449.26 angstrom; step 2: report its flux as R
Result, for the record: 14.45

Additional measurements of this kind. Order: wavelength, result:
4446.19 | 14.44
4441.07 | 15.66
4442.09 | 15.82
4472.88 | 14.61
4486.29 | 13.55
